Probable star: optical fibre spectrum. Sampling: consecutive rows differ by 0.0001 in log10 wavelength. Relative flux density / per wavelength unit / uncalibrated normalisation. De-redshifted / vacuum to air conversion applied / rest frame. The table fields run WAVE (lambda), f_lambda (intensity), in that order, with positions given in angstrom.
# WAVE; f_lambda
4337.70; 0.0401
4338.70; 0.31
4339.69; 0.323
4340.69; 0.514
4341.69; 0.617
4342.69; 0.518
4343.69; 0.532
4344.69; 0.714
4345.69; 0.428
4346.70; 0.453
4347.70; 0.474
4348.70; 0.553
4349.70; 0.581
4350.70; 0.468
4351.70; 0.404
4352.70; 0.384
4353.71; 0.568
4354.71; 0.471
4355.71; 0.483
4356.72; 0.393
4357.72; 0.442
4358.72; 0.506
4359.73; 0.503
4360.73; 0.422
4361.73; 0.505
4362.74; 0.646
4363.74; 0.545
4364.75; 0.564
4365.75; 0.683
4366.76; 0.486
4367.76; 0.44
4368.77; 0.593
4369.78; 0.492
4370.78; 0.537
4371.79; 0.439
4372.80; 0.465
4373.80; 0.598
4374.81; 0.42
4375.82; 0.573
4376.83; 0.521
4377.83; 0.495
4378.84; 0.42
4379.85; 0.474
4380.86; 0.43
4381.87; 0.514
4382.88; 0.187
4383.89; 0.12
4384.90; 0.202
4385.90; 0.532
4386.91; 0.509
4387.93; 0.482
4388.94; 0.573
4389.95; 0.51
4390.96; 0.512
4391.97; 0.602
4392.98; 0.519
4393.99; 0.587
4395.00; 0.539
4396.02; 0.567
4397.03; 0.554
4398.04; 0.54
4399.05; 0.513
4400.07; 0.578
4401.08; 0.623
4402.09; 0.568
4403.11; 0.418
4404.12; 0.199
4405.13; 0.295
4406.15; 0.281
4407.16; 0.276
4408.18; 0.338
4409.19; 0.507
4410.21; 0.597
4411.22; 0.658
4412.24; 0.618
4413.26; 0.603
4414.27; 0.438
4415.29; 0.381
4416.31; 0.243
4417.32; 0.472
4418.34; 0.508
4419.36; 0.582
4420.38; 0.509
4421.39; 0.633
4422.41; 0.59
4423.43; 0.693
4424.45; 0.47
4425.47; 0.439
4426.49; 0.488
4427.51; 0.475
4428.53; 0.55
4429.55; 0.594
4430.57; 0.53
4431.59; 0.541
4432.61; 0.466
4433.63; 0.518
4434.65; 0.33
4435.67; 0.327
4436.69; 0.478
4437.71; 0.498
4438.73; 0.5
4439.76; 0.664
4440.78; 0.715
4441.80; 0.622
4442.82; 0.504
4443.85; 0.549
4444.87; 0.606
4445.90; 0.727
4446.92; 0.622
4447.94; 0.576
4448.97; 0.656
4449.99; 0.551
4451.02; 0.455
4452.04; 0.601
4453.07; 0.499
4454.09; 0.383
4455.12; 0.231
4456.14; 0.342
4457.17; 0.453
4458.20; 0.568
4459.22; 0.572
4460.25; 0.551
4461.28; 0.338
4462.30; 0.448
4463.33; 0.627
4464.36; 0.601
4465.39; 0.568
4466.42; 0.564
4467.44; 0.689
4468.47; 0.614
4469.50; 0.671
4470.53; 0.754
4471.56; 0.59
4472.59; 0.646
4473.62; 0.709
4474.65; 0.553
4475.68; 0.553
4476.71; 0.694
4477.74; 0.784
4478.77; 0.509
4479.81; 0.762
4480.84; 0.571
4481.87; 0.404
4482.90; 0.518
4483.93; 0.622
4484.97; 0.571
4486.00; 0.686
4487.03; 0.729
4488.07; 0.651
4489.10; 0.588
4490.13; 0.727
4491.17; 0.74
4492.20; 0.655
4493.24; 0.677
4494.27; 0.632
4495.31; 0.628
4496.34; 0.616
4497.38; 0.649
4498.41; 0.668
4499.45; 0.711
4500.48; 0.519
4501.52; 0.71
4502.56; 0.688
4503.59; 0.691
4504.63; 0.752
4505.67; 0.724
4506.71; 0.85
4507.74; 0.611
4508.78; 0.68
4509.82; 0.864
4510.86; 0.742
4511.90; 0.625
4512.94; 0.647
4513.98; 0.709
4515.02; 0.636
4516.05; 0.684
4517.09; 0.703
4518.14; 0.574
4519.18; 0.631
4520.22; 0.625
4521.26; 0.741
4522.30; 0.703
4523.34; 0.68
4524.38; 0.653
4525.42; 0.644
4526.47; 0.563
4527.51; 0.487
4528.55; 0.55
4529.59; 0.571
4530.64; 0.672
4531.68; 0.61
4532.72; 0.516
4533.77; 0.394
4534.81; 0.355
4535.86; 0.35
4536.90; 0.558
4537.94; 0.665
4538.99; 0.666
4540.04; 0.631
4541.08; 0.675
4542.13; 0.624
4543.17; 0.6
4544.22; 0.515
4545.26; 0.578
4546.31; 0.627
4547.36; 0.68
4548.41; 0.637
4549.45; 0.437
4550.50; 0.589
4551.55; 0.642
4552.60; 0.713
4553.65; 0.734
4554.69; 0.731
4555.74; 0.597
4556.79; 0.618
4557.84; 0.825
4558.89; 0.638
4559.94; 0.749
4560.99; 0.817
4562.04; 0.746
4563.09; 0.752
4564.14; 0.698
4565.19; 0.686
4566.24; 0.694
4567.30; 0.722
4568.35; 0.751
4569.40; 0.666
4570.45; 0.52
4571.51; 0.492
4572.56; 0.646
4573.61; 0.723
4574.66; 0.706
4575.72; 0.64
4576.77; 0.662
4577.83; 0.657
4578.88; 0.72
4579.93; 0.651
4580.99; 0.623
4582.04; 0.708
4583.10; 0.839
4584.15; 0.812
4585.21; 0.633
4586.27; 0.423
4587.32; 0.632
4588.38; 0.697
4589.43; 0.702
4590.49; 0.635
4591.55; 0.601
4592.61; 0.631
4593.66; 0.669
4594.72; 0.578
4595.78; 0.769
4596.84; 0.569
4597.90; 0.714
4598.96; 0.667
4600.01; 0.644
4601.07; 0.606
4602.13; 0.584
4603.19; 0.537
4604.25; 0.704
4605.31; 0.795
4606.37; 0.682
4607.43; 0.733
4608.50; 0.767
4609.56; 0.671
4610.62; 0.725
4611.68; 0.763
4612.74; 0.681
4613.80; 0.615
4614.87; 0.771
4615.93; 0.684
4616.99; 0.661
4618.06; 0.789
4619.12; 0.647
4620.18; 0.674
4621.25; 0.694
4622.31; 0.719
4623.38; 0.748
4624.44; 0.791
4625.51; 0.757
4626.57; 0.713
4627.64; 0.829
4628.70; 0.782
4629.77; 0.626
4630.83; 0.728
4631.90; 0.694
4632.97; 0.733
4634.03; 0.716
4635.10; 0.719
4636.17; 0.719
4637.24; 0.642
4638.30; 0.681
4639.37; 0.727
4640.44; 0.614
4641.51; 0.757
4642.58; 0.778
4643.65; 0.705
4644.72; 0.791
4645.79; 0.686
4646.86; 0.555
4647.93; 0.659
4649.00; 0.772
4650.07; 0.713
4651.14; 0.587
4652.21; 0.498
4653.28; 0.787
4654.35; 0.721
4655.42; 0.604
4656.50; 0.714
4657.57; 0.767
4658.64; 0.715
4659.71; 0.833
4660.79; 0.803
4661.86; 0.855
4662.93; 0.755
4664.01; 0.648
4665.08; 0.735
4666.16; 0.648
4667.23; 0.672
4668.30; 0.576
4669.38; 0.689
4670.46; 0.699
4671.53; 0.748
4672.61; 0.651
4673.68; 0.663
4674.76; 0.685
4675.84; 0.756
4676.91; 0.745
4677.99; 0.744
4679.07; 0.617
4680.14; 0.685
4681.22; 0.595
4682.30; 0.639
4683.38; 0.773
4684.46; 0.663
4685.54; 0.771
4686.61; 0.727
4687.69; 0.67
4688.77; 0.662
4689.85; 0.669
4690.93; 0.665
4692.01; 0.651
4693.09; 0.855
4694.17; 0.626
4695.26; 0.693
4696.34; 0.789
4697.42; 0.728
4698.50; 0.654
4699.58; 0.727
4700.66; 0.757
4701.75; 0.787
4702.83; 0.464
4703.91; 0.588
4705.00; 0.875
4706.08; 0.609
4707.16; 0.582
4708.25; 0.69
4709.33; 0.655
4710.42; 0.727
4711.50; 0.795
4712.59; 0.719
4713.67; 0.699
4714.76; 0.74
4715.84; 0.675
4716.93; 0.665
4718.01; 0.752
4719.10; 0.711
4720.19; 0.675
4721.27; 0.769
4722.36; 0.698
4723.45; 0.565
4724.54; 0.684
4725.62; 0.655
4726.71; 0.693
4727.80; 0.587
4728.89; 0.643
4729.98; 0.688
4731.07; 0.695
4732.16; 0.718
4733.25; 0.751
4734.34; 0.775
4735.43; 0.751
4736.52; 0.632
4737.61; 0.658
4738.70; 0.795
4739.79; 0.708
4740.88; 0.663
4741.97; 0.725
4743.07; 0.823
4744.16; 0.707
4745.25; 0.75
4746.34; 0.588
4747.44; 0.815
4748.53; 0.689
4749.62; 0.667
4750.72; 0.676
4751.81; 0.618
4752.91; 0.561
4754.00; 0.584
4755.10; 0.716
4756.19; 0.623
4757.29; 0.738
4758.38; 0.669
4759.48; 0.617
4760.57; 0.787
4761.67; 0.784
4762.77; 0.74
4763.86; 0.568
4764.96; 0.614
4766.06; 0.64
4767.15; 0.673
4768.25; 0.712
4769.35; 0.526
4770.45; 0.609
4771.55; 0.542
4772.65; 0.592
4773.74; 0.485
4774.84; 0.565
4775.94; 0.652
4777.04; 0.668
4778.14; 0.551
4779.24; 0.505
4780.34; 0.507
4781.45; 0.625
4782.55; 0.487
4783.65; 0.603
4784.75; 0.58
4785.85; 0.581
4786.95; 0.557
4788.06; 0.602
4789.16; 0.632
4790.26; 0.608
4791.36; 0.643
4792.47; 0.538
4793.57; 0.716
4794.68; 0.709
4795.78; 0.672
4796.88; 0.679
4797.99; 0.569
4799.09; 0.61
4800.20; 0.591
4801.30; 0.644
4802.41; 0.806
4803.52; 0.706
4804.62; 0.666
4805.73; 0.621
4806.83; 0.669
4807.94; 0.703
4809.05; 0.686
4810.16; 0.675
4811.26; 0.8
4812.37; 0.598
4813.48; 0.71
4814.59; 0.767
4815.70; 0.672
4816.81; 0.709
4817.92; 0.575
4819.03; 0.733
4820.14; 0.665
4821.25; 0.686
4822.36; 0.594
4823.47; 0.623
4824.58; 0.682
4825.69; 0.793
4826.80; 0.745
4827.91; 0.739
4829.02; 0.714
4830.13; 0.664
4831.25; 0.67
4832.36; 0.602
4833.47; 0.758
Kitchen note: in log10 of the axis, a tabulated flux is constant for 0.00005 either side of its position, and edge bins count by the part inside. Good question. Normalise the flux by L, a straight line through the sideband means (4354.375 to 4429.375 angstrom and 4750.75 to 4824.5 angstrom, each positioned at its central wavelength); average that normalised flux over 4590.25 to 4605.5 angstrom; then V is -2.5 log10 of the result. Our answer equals -0.138 mag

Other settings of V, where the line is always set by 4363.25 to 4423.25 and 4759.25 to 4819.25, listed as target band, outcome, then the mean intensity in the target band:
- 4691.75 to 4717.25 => -0.16 mag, 0.699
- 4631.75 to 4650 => -0.21 mag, 0.703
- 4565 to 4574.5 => -0.18 mag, 0.656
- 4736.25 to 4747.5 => -0.15 mag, 0.713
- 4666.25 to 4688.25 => -0.16 mag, 0.688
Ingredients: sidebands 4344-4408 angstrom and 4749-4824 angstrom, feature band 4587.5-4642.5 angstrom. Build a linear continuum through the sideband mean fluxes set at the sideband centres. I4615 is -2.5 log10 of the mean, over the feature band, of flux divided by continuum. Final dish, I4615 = -0.206 mag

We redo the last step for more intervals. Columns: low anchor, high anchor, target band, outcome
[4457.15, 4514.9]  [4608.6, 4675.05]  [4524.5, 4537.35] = 0.243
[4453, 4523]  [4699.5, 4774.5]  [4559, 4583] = -0.069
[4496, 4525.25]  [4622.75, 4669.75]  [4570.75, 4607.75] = 0.064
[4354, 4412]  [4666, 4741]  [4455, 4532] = -0.135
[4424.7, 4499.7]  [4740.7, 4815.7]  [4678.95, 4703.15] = -0.109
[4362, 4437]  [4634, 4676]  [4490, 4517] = -0.191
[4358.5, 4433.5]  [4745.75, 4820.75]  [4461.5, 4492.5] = -0.188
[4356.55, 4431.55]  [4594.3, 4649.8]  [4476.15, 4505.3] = -0.121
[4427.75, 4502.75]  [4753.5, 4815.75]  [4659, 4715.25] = -0.132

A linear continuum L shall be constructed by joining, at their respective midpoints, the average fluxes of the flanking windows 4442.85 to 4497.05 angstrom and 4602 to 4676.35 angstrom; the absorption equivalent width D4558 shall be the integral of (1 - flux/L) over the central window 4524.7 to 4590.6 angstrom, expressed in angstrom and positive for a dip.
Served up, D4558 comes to 1.3 angstrom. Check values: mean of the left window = 0.589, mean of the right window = 0.705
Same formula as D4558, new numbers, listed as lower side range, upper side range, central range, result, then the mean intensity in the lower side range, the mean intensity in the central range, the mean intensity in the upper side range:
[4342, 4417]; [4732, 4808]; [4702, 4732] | -2.5 angstrom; 0.484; 0.679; 0.65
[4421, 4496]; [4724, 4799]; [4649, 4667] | -2.6 angstrom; 0.571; 0.713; 0.649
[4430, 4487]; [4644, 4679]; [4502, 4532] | -3.3 angstrom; 0.56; 0.666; 0.701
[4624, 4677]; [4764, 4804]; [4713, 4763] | -3.9 angstrom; 0.708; 0.694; 0.61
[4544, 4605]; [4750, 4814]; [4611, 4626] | -1.3 angstrom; 0.66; 0.714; 0.635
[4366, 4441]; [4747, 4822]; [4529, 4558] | -2.8 angstrom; 0.488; 0.598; 0.644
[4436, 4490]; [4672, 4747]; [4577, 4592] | -0.8 angstrom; 0.576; 0.667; 0.696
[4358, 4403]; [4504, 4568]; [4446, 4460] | 1.5 angstrom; 0.501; 0.508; 0.646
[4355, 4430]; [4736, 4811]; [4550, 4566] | -4.1 angstrom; 0.49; 0.703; 0.646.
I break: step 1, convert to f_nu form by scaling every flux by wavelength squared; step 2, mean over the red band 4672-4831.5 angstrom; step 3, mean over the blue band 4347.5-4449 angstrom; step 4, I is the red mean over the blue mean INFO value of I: 1.56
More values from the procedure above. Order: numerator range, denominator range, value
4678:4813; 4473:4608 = 1.12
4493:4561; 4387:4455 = 1.30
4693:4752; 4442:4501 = 1.32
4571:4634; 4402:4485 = 1.39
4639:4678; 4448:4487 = 1.35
